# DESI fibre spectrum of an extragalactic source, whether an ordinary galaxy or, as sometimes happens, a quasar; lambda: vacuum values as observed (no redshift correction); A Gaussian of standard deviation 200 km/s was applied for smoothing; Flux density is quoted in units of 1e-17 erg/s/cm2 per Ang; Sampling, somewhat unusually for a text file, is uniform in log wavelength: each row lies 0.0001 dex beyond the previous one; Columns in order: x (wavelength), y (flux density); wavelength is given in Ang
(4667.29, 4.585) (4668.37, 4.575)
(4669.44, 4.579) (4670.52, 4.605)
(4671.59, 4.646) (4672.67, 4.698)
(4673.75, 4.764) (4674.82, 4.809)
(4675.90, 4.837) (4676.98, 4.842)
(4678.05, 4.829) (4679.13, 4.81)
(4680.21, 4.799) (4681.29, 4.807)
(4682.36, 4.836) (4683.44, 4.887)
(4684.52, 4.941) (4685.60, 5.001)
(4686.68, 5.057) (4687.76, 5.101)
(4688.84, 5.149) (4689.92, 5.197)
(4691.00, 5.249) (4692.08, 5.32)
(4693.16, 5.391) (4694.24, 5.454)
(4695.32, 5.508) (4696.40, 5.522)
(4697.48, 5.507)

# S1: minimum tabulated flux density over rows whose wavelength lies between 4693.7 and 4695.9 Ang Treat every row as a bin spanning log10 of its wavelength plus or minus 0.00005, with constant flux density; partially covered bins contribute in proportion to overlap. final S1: 5.454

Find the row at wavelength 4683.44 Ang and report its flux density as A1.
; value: 4.887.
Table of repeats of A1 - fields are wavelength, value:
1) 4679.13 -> 4.81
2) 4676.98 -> 4.842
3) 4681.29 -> 4.807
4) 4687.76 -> 5.101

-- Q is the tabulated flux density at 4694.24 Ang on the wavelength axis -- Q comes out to 5.454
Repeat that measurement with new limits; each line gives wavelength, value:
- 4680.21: 4.799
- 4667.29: 4.585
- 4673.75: 4.764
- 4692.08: 5.32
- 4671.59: 4.646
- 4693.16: 5.391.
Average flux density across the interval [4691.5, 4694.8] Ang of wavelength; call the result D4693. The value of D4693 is 5.39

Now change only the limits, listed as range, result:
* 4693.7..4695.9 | 5.49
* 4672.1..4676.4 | 4.77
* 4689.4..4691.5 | 5.22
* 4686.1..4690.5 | 5.12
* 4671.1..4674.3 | 4.7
